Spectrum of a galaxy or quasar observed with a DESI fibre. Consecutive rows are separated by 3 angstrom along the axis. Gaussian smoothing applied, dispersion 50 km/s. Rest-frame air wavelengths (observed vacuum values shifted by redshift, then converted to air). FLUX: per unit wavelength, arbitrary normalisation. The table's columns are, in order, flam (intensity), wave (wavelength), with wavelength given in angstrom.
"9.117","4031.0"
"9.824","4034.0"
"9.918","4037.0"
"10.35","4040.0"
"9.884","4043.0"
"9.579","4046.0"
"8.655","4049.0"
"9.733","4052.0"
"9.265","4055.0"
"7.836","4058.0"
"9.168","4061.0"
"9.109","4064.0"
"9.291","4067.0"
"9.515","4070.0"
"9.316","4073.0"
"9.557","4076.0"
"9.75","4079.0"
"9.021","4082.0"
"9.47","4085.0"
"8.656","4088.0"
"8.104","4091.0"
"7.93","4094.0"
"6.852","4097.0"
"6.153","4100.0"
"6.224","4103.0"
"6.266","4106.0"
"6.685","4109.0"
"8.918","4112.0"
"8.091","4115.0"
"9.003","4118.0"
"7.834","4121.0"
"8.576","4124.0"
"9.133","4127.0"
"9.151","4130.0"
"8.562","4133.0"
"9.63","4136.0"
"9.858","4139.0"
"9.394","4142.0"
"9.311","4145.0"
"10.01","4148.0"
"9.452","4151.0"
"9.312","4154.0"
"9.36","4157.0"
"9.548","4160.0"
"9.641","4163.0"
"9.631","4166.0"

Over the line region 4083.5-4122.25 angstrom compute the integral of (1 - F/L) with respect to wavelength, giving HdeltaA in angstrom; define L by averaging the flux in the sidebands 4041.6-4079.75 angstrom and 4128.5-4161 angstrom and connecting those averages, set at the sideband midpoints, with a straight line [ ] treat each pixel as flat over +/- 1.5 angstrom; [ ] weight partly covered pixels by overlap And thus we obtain 6.8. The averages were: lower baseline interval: 9.27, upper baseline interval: 9.42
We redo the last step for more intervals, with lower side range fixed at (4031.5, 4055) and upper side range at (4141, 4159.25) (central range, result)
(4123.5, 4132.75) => 0.56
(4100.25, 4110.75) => 3.44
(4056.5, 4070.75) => 0.98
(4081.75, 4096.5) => 1.69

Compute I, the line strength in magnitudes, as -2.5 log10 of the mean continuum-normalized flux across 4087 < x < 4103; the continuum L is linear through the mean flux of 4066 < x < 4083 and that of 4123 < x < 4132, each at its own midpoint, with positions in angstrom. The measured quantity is 0.24 mag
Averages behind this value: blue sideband 9.42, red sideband 8.95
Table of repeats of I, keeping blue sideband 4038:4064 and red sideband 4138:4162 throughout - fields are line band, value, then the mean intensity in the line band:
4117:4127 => 0.11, 8.54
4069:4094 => 0.03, 9.09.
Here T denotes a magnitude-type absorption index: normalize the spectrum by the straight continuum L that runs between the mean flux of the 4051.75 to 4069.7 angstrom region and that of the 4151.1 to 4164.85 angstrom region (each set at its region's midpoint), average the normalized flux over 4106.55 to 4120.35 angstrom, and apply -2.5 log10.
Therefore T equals 0.16 mag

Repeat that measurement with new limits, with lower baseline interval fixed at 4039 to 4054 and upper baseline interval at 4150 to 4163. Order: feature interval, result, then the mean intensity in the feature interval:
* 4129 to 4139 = 0.03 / 9.22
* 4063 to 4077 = 0.02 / 9.36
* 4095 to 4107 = 0.42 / 6.44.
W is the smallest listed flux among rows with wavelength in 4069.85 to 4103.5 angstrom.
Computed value 6.153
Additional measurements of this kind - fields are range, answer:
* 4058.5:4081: 9.109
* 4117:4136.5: 7.834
